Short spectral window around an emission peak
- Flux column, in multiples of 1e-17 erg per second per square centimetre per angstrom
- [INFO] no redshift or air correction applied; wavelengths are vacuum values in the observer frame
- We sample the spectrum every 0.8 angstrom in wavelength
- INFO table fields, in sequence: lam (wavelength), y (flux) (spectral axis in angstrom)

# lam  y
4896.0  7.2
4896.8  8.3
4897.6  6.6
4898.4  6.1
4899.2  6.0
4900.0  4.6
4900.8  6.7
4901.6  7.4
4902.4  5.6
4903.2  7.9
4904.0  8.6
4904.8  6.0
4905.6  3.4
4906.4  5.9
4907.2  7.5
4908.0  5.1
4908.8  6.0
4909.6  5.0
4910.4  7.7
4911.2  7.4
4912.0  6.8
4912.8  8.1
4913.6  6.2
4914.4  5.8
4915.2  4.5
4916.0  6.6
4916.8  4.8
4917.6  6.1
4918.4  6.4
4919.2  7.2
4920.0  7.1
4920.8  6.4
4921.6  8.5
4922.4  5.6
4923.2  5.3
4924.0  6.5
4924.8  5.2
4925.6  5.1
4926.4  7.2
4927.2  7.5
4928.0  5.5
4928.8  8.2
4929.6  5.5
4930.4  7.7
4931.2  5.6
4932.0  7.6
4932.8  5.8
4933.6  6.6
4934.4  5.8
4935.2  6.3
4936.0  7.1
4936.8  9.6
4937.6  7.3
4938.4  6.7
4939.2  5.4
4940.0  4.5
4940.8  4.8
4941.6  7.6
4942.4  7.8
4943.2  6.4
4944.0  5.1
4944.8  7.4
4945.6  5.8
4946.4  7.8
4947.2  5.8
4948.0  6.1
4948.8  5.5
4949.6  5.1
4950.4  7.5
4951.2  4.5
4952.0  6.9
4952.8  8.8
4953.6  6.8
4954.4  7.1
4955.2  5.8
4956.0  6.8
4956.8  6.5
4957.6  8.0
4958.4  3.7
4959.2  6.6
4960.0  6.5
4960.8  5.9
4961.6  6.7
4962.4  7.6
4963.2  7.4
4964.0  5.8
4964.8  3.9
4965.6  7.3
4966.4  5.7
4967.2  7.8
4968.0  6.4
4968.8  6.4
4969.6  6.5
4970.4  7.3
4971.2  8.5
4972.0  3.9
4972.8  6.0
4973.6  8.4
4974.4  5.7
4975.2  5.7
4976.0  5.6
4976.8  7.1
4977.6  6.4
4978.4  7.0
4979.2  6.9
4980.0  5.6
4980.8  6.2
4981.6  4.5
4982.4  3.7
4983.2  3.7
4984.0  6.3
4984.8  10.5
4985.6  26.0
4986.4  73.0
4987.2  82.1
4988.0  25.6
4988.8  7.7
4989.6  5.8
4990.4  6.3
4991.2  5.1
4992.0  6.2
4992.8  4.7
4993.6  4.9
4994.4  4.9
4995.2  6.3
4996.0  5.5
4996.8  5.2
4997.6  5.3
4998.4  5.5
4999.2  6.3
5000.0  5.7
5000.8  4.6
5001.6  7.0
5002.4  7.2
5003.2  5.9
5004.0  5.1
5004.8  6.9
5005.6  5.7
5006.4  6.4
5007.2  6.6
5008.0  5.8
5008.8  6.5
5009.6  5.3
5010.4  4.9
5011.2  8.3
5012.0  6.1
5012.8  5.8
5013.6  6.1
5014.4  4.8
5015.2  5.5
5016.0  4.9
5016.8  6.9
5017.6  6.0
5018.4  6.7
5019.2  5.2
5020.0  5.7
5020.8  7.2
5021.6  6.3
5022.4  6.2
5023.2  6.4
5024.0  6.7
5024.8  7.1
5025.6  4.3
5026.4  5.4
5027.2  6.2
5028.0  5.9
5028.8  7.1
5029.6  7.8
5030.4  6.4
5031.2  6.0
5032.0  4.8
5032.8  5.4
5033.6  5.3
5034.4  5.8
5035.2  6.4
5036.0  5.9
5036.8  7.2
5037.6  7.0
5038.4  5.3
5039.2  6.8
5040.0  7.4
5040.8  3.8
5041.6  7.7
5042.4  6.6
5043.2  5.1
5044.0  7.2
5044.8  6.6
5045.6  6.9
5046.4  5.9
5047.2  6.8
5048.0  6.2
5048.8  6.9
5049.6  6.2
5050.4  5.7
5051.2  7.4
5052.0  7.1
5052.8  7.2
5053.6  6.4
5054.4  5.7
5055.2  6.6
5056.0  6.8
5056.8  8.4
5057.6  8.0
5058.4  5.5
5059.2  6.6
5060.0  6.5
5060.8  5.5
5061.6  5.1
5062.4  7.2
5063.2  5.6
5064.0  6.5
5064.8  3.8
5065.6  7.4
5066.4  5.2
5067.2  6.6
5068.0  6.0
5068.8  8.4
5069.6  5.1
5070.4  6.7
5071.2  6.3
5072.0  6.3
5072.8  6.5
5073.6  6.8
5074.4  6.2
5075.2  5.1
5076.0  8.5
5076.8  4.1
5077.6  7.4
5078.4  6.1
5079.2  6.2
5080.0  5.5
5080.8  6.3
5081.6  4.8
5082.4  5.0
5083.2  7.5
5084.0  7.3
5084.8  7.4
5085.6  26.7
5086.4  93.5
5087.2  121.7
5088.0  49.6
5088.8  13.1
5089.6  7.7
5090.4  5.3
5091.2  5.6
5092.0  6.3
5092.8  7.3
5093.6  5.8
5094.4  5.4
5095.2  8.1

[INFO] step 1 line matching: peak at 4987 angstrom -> H-beta 4861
